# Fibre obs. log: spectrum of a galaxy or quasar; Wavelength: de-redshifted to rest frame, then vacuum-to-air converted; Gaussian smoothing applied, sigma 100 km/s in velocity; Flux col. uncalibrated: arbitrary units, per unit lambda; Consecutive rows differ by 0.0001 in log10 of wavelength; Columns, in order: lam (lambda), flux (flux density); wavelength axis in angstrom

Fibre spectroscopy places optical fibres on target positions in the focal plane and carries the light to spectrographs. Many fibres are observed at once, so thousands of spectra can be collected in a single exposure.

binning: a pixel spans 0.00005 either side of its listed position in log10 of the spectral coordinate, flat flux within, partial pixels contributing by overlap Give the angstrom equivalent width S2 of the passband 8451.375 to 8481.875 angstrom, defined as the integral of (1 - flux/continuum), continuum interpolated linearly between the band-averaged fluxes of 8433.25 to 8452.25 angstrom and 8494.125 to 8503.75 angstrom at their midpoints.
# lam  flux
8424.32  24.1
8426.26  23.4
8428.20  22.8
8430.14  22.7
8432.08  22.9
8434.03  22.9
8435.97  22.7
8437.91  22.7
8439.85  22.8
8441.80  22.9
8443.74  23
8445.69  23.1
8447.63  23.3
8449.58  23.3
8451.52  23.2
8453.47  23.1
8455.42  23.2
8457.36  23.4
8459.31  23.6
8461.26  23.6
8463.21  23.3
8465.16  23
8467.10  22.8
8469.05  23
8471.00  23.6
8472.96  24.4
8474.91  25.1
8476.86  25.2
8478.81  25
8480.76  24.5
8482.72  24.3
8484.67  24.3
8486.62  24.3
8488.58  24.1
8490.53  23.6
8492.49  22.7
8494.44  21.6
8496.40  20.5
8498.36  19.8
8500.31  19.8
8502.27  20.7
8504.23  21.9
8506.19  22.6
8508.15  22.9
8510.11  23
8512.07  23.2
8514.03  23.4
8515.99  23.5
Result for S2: -2.6 angstrom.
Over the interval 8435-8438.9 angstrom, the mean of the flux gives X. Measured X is 22.7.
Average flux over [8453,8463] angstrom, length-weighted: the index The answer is 23.4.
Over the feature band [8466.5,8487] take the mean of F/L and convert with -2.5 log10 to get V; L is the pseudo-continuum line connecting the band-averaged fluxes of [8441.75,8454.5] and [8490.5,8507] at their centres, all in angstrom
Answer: -0.10 mag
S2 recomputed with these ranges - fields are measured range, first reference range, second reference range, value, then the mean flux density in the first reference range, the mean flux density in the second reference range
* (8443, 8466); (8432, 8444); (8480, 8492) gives 0.00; 22.8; 24.1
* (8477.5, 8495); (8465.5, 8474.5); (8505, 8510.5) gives -0.53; 23.5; 22.8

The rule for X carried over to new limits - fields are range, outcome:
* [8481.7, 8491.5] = 24.1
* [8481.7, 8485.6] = 24.3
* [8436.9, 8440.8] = 22.8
